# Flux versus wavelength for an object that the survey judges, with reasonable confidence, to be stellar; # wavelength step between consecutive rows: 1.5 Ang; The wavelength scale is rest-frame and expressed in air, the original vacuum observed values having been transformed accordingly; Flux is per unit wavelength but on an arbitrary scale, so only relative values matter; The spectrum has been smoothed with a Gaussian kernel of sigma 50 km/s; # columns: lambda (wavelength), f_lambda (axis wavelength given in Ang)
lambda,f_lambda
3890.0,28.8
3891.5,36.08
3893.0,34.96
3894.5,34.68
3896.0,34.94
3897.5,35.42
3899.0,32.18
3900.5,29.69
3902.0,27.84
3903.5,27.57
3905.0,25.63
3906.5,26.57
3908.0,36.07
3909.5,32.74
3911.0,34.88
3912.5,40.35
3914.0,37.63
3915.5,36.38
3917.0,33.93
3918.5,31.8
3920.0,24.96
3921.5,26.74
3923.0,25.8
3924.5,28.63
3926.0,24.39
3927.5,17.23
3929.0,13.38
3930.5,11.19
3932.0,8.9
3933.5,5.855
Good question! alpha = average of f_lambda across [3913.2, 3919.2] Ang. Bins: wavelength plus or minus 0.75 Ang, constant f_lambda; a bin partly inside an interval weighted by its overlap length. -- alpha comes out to 35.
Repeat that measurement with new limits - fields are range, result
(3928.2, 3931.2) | 12.4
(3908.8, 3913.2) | 36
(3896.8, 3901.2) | 32.4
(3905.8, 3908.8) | 31.4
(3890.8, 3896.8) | 35.2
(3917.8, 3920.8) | 28.3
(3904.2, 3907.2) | 26.1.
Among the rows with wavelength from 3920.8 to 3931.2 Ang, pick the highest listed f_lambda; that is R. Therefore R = 28.63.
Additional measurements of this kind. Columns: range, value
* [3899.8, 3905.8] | 29.69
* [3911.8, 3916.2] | 40.35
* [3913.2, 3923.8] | 37.63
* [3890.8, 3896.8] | 36.08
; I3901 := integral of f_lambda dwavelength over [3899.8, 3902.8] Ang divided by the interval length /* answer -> 28.7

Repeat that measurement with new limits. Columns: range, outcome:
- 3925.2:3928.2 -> 21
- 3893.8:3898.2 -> 35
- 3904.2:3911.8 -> 31.2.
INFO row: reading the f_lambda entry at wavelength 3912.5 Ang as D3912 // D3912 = 40.35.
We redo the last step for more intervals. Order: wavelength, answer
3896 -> 34.94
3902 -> 27.84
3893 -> 34.96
